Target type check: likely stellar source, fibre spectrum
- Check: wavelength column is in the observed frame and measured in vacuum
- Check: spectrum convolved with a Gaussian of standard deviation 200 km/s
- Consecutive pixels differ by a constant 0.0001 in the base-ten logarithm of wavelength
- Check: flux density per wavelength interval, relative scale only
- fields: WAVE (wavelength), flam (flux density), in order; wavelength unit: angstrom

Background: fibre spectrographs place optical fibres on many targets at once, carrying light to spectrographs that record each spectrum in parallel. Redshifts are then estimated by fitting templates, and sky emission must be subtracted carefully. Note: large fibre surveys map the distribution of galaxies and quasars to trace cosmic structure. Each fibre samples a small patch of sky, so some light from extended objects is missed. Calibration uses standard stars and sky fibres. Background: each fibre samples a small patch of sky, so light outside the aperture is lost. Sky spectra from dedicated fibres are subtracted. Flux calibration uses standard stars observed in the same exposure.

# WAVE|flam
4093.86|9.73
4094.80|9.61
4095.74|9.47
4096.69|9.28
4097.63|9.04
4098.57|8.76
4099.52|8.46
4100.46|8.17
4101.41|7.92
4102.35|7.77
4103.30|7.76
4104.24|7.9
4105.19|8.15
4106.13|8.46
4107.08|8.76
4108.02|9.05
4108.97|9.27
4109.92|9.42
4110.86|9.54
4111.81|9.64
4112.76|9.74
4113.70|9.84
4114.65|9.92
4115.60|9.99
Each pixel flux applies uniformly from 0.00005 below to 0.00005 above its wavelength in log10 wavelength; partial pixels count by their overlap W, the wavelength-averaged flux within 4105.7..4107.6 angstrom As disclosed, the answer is 8.63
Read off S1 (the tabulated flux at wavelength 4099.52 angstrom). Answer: 8.46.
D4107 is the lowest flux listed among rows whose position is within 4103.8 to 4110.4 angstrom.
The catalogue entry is 7.9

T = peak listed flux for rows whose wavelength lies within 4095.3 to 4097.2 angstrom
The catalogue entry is 9.47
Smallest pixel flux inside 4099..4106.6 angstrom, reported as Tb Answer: 7.76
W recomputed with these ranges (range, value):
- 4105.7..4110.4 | 9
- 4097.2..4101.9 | 8.46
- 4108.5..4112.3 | 9.46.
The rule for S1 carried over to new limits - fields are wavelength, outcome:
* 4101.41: 7.92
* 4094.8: 9.61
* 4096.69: 9.28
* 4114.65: 9.92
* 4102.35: 7.77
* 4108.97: 9.27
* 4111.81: 9.64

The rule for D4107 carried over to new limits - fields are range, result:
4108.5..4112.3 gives 9.27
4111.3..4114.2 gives 9.64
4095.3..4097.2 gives 9.28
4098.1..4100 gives 8.46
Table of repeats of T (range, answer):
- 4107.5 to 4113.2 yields 9.74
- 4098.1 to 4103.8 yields 8.76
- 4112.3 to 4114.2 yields 9.84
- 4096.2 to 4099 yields 9.28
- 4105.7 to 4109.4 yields 9.27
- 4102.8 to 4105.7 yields 8.15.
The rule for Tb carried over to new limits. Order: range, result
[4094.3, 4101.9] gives 7.92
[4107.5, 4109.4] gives 9.05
